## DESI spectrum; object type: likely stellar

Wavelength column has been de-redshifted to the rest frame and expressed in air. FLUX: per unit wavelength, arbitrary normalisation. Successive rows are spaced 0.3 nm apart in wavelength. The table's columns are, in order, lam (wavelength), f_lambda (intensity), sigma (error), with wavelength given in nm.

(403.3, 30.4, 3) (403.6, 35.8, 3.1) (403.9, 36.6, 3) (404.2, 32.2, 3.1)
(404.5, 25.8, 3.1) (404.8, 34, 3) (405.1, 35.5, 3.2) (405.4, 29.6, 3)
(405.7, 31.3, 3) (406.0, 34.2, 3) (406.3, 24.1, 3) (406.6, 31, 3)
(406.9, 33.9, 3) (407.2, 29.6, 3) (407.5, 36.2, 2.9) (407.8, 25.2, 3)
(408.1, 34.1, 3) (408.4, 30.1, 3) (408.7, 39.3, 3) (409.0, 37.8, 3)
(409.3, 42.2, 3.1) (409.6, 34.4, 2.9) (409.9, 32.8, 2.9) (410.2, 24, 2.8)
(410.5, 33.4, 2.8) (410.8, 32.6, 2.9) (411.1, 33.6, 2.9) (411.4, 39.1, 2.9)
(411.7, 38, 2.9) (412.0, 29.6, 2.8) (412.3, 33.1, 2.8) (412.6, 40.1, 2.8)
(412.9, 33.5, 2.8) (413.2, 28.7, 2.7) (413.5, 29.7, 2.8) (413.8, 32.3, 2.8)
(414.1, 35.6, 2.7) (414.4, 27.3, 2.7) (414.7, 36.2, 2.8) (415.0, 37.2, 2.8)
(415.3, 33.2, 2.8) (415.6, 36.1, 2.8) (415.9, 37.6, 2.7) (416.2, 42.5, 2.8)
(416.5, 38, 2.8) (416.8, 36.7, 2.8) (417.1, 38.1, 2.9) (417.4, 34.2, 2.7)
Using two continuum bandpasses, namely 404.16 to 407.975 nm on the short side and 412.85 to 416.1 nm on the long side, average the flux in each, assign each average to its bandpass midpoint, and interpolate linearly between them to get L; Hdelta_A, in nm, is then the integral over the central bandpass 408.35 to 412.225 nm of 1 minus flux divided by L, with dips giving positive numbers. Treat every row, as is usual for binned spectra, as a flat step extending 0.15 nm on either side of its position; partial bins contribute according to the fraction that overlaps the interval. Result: -0.267 nm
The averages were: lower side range 31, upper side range 33.5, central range 34.5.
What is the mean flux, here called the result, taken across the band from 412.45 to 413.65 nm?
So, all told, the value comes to 33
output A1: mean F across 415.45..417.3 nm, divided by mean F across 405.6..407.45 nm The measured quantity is 1.2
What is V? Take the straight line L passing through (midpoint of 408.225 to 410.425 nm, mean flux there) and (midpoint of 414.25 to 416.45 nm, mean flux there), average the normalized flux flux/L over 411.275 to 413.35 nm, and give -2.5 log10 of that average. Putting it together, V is 0.02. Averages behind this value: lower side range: 34.3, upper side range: 35.8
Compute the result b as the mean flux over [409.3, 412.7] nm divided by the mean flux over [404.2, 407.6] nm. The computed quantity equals 1.1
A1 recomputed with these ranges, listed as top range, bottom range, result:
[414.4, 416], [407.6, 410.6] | 1.05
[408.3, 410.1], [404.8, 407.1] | 1.14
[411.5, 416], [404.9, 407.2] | 1.08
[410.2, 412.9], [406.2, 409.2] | 1.06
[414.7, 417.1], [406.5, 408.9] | 1.15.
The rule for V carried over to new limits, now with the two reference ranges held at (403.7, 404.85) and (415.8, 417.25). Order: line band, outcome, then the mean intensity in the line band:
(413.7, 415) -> 0.13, 33.4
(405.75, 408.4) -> 0.09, 31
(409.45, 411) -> 0.12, 31.5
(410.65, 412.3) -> 0.05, 34.4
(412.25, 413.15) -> 0.05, 35.1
